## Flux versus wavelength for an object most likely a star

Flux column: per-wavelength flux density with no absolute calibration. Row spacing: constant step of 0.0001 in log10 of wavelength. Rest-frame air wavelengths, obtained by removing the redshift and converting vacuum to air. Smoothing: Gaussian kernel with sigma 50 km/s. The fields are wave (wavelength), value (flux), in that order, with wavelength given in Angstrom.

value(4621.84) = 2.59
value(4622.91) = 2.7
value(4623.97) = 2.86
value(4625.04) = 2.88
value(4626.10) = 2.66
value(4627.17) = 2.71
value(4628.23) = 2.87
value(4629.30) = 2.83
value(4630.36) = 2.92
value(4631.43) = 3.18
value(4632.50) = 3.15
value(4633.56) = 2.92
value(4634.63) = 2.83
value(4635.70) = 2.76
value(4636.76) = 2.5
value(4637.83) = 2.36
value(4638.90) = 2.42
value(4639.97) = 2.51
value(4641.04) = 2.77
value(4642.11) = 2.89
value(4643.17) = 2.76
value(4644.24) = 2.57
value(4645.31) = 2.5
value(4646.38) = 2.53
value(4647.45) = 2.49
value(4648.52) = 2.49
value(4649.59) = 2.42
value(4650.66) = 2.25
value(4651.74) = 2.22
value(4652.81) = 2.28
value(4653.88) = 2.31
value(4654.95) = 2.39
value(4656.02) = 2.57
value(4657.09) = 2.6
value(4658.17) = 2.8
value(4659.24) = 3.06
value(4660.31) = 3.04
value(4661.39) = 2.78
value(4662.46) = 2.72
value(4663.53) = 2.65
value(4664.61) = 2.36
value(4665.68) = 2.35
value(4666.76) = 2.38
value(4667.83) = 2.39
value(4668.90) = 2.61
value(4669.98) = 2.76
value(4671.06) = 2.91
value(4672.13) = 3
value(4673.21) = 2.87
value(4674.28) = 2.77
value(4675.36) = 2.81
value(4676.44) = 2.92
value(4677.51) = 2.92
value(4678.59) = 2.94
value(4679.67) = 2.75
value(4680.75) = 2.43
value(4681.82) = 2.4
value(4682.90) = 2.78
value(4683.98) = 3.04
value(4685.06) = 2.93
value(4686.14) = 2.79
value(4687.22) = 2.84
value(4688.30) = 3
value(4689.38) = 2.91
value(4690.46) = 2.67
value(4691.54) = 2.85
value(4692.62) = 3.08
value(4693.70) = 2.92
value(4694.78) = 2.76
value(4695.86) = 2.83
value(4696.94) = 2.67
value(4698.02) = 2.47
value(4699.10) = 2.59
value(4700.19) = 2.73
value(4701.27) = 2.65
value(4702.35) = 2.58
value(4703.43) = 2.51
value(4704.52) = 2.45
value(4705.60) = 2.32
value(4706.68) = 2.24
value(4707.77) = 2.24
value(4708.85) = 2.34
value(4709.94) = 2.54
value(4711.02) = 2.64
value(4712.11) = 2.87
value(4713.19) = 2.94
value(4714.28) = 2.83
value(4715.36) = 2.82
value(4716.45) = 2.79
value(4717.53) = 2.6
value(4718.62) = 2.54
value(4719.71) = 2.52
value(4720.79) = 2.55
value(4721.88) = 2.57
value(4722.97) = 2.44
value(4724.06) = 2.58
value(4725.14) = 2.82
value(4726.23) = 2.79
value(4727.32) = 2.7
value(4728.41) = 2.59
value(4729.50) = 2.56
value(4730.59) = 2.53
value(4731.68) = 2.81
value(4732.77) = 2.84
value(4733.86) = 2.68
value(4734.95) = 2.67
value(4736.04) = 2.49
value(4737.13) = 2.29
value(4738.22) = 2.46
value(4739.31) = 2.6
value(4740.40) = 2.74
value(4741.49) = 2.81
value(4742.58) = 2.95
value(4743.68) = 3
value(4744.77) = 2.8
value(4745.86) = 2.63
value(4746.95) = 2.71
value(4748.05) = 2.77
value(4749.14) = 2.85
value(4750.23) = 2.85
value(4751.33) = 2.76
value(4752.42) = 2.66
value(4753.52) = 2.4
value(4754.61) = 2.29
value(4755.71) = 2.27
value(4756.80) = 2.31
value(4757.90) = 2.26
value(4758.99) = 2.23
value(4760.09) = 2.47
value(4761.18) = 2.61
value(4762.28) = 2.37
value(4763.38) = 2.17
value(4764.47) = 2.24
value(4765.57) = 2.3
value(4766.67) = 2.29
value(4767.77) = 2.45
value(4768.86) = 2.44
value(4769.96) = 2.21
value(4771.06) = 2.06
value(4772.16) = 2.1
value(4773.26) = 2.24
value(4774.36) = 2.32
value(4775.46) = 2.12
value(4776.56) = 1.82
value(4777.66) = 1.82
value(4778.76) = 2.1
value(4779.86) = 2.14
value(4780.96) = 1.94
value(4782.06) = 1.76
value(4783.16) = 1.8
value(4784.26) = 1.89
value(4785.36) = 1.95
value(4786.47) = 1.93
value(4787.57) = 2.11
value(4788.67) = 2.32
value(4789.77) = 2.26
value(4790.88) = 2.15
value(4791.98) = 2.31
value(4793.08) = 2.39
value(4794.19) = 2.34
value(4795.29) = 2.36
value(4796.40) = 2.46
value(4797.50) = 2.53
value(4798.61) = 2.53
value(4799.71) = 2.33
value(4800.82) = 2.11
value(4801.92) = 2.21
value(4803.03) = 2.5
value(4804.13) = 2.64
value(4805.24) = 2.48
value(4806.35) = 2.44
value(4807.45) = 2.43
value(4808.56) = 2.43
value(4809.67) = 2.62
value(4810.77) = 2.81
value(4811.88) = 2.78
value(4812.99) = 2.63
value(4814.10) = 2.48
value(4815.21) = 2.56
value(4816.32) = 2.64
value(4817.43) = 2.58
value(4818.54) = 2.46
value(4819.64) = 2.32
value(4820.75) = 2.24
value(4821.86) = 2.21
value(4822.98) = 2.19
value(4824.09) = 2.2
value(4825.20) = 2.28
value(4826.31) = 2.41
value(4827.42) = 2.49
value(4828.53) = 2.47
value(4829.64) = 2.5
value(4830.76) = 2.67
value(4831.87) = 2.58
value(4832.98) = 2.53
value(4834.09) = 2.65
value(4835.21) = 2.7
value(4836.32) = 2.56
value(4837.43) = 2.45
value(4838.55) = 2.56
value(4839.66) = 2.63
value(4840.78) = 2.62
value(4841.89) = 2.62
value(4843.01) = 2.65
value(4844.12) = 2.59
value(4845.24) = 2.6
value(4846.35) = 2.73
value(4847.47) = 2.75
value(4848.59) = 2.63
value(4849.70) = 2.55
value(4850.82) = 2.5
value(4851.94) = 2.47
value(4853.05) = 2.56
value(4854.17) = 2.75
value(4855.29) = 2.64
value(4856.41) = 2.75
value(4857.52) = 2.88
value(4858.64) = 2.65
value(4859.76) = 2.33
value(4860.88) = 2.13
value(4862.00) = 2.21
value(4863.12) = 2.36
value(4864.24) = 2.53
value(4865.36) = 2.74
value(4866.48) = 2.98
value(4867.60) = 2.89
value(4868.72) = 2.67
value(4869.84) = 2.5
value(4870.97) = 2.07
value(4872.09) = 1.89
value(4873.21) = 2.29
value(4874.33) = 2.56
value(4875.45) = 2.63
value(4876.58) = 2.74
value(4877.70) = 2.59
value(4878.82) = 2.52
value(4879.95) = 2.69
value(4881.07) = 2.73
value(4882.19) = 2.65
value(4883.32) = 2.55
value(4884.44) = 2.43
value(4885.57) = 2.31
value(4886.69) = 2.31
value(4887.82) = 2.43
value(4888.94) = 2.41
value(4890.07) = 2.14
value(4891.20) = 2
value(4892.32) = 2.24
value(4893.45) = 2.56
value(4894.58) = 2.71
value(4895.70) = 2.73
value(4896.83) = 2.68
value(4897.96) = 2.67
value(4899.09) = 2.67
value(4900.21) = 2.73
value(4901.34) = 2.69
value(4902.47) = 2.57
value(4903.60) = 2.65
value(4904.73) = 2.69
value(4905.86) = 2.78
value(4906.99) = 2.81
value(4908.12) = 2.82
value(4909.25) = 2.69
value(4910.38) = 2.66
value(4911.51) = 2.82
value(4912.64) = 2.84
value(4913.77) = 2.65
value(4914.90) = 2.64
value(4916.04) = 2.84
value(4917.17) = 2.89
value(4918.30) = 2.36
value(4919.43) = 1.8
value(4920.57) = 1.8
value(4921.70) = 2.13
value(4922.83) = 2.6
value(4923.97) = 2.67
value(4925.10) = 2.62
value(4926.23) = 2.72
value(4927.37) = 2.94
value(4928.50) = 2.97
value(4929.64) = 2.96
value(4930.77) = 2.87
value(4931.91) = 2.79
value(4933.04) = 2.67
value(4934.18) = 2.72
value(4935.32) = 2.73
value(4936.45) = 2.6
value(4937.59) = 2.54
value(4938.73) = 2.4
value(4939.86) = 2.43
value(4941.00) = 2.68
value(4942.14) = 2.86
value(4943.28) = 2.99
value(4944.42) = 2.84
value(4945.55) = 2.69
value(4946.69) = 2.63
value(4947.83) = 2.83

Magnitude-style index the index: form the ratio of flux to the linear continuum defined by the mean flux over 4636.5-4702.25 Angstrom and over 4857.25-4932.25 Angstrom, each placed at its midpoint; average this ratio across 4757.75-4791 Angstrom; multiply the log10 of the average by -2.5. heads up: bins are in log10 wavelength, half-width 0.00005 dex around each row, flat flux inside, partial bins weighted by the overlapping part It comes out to 0.21 mag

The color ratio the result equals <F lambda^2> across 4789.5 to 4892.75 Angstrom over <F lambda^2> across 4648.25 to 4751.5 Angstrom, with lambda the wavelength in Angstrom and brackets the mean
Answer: 0.99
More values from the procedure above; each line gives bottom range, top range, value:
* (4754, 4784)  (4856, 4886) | 1.21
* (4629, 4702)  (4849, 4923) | 1.03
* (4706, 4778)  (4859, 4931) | 1.08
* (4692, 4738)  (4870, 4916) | 1.05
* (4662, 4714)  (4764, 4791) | 0.81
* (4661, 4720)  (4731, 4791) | 0.91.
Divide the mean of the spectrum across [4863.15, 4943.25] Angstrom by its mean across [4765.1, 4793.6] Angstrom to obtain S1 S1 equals 1.22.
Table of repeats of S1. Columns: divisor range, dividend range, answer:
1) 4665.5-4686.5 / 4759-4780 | 0.81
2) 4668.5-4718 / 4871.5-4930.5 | 0.94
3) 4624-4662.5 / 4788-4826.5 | 0.91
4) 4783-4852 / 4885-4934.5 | 1.06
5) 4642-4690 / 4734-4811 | 0.89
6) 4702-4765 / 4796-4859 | 0.98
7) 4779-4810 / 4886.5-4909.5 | 1.14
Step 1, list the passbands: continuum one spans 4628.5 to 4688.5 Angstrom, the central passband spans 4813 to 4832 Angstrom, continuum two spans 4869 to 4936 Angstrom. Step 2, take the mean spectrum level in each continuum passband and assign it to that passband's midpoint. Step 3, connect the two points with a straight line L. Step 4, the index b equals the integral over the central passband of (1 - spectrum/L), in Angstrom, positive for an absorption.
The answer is 1.3 Angstrom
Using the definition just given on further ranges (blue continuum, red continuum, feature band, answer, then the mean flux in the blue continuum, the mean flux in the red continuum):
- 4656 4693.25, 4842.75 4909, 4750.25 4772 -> 2.5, 2.77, 2.56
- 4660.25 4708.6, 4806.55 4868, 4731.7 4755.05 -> -0.4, 2.7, 2.55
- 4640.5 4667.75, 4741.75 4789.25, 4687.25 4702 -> -1.8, 2.56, 2.32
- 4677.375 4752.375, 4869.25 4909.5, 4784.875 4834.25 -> 3.6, 2.69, 2.53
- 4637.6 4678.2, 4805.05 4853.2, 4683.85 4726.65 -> -1.4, 2.62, 2.53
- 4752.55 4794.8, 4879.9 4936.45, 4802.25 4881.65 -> -4.5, 2.19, 2.6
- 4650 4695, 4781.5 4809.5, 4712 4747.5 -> -2.5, 2.71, 2.27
